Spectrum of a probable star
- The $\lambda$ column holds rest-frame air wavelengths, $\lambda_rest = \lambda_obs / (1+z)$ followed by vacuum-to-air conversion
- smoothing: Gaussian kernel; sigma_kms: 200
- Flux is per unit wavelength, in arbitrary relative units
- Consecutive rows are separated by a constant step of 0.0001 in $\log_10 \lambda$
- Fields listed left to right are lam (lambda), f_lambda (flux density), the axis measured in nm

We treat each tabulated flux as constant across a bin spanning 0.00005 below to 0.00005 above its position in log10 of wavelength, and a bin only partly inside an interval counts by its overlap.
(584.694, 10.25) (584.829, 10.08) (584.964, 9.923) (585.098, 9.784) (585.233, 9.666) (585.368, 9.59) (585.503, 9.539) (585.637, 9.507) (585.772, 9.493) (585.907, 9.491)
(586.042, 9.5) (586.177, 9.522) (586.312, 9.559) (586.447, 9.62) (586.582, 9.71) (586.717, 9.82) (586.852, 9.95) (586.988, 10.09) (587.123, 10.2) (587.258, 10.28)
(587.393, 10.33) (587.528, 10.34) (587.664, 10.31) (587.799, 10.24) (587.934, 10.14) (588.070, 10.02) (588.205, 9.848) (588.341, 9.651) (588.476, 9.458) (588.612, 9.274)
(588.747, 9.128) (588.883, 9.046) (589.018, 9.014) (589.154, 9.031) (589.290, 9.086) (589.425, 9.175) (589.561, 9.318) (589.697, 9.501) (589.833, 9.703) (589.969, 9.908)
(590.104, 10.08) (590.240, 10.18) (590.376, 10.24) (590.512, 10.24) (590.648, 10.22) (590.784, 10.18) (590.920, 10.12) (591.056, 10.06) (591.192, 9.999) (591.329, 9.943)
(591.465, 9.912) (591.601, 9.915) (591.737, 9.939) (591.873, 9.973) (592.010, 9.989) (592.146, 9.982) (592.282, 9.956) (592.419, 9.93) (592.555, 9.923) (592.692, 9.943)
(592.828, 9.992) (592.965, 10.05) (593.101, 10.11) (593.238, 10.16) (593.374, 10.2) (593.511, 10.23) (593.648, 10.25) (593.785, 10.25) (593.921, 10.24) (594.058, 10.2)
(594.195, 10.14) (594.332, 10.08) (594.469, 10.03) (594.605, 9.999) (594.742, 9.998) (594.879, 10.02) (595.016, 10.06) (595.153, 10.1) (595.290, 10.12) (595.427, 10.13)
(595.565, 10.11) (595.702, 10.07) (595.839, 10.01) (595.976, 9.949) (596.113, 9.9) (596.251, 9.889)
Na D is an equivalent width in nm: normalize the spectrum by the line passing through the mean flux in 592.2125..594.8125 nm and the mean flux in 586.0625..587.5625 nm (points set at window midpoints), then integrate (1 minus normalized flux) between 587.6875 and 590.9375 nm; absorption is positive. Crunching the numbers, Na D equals 0.09 nm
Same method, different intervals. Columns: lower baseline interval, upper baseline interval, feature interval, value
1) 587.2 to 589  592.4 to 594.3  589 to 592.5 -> 0.047 nm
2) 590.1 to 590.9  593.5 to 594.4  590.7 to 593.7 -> 0.046 nm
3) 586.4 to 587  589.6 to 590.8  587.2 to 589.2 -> 0.030 nm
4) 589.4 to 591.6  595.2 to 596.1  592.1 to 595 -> -0.021 nm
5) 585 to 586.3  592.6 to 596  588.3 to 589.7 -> 0.079 nm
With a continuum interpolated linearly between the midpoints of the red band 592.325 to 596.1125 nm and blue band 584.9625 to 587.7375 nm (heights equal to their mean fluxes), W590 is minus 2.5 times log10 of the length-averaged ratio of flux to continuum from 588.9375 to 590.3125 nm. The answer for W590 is 0.05 mag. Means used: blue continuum 9.82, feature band 9.5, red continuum 10.1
